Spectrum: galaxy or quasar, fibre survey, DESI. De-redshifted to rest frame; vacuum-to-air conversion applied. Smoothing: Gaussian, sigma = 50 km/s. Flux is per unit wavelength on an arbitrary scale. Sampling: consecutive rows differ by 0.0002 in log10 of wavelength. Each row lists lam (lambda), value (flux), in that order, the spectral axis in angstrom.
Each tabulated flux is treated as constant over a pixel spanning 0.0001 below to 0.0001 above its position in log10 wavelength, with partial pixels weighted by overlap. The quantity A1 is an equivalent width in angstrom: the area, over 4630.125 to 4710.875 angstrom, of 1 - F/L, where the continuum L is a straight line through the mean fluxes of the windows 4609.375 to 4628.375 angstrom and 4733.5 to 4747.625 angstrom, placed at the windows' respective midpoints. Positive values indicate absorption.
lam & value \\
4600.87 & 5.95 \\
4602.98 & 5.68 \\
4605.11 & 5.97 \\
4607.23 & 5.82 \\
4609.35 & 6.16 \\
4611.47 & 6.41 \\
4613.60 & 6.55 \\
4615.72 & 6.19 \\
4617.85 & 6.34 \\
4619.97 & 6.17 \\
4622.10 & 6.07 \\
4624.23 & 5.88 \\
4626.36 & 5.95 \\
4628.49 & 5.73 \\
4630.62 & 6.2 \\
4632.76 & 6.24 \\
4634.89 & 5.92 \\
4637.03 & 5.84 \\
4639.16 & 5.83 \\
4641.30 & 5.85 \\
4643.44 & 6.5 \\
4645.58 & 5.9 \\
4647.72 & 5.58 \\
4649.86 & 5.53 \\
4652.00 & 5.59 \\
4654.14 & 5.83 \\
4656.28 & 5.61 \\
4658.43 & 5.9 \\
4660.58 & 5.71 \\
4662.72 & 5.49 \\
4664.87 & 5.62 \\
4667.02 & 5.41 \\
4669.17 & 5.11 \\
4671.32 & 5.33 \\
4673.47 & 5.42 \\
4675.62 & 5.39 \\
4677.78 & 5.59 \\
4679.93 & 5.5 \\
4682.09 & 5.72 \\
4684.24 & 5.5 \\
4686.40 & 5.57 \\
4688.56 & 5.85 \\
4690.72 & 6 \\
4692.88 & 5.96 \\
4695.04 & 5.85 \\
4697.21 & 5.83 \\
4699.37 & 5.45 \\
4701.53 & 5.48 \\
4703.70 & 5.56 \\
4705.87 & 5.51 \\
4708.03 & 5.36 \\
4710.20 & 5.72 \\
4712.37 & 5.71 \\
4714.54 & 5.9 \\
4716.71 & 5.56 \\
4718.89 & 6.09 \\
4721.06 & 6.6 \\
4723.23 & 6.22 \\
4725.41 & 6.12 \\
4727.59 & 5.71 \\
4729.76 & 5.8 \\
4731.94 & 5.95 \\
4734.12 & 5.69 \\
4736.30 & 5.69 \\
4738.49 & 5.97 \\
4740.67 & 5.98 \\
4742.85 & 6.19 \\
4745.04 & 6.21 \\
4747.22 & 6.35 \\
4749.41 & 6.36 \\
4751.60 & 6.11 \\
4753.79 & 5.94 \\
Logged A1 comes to 5.5 angstrom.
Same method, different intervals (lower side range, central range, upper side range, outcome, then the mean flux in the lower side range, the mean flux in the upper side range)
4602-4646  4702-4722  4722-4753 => 0.89 angstrom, 6.06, 6.03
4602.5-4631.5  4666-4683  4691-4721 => 1.23 angstrom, 6.09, 5.73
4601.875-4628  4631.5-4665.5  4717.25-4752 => 1.50 angstrom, 6.09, 6.05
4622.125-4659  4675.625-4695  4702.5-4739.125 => 0.50 angstrom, 5.88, 5.83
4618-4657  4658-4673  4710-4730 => 1.11 angstrom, 5.91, 5.96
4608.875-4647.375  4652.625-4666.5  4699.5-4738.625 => 0.71 angstrom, 6.08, 5.8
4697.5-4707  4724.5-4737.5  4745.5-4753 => 0.32 angstrom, 5.53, 6.25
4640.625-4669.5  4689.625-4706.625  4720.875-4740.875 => 0.38 angstrom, 5.7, 5.94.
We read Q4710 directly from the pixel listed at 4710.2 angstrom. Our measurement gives 5.72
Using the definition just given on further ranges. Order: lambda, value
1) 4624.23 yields 5.88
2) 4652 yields 5.59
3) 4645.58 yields 5.9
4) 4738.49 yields 5.97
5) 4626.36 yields 5.95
